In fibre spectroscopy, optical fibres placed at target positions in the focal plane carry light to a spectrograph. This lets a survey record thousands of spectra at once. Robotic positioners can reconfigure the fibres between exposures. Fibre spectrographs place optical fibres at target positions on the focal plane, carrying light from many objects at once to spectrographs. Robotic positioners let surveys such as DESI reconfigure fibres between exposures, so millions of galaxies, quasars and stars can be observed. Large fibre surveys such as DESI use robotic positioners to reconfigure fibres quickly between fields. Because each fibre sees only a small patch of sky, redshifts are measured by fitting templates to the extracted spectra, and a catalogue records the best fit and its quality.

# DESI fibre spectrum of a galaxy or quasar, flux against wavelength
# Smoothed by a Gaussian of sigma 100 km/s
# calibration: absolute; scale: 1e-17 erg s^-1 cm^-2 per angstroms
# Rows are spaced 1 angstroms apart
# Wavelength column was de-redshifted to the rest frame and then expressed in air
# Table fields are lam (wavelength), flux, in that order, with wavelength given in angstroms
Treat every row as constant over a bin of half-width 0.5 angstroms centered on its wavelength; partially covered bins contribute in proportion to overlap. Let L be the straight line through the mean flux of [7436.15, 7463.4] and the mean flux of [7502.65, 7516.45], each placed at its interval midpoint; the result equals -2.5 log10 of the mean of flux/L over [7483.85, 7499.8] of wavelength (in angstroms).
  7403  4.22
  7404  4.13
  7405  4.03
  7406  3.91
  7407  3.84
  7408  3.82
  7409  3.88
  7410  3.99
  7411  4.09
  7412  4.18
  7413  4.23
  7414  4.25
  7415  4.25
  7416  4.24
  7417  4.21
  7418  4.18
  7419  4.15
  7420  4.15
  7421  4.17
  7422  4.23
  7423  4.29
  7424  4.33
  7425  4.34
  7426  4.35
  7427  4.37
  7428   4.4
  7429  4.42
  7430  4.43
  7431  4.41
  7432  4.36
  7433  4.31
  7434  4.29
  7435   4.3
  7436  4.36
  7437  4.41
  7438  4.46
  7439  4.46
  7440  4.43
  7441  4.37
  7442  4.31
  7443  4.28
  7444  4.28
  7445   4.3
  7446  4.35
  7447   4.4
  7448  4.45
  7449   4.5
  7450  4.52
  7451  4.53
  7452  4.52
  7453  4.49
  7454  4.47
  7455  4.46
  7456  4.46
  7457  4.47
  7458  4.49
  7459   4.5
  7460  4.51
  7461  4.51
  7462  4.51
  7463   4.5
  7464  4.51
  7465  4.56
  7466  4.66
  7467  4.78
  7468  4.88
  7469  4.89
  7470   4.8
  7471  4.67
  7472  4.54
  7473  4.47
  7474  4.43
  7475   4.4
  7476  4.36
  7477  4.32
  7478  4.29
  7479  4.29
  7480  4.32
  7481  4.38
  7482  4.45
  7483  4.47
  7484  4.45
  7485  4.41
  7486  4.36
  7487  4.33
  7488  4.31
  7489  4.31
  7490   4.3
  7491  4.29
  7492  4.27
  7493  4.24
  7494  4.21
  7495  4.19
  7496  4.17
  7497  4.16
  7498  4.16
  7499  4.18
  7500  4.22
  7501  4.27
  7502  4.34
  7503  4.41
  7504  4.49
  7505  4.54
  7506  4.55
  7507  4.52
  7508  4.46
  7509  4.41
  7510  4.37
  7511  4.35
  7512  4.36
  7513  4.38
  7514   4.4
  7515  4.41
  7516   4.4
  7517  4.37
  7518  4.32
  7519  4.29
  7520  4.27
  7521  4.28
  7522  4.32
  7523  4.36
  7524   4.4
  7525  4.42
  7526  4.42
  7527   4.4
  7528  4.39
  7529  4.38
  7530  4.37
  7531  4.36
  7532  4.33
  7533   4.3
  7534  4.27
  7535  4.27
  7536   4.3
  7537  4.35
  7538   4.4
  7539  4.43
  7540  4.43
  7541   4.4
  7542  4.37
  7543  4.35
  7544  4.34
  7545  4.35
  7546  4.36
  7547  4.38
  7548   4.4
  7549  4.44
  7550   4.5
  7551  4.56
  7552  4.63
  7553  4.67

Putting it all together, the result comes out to 0.04 mag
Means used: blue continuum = 4.44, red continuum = 4.43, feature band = 4.27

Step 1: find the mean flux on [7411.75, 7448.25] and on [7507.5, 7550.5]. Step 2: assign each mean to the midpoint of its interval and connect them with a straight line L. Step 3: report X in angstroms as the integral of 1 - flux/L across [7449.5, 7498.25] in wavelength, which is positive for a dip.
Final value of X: -1.1 angstroms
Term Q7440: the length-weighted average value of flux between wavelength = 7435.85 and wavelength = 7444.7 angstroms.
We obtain 4.37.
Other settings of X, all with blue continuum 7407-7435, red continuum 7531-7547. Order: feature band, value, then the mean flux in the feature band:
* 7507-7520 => -0.16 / 4.38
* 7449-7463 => -0.76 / 4.5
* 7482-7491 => -0.15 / 4.37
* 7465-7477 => -0.92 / 4.61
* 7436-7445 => -0.26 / 4.37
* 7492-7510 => -0.05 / 4.32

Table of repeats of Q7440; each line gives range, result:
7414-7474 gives 4.43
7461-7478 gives 4.57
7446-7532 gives 4.41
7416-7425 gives 4.22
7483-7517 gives 4.34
